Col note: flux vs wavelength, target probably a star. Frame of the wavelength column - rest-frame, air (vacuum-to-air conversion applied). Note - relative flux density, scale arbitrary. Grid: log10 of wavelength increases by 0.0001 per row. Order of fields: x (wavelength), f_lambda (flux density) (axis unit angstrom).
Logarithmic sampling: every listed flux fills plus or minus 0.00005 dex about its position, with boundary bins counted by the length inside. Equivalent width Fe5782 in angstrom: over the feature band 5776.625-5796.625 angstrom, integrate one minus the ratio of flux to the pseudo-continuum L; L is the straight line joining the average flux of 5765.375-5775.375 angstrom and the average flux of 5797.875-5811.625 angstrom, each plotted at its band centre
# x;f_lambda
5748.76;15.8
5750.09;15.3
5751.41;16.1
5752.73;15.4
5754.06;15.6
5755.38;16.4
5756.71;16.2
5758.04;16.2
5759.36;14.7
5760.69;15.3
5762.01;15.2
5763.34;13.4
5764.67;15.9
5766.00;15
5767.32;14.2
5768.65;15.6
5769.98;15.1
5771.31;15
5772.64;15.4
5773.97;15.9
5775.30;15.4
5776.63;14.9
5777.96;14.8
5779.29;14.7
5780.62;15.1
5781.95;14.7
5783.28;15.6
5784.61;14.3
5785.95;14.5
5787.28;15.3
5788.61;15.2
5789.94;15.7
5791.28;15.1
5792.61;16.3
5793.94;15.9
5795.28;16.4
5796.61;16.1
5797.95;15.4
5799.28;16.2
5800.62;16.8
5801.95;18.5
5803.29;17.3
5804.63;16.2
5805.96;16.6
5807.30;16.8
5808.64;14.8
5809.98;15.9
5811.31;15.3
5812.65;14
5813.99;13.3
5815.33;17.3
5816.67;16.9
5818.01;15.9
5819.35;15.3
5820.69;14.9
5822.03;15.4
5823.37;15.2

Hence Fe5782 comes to 0.6 angstrom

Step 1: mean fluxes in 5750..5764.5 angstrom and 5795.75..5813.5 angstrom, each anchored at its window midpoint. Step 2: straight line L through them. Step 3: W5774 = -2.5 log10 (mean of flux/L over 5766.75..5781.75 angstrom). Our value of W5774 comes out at 0.04 mag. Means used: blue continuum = 15.5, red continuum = 16.1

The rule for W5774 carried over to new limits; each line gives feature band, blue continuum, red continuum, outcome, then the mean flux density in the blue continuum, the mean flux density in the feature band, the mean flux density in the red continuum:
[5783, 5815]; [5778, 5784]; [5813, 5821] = -0.03 mag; 15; 15.7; 15.6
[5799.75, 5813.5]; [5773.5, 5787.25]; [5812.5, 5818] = -0.05 mag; 15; 16.2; 15.6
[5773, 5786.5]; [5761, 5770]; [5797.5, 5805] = 0.05 mag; 14.9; 15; 16.8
